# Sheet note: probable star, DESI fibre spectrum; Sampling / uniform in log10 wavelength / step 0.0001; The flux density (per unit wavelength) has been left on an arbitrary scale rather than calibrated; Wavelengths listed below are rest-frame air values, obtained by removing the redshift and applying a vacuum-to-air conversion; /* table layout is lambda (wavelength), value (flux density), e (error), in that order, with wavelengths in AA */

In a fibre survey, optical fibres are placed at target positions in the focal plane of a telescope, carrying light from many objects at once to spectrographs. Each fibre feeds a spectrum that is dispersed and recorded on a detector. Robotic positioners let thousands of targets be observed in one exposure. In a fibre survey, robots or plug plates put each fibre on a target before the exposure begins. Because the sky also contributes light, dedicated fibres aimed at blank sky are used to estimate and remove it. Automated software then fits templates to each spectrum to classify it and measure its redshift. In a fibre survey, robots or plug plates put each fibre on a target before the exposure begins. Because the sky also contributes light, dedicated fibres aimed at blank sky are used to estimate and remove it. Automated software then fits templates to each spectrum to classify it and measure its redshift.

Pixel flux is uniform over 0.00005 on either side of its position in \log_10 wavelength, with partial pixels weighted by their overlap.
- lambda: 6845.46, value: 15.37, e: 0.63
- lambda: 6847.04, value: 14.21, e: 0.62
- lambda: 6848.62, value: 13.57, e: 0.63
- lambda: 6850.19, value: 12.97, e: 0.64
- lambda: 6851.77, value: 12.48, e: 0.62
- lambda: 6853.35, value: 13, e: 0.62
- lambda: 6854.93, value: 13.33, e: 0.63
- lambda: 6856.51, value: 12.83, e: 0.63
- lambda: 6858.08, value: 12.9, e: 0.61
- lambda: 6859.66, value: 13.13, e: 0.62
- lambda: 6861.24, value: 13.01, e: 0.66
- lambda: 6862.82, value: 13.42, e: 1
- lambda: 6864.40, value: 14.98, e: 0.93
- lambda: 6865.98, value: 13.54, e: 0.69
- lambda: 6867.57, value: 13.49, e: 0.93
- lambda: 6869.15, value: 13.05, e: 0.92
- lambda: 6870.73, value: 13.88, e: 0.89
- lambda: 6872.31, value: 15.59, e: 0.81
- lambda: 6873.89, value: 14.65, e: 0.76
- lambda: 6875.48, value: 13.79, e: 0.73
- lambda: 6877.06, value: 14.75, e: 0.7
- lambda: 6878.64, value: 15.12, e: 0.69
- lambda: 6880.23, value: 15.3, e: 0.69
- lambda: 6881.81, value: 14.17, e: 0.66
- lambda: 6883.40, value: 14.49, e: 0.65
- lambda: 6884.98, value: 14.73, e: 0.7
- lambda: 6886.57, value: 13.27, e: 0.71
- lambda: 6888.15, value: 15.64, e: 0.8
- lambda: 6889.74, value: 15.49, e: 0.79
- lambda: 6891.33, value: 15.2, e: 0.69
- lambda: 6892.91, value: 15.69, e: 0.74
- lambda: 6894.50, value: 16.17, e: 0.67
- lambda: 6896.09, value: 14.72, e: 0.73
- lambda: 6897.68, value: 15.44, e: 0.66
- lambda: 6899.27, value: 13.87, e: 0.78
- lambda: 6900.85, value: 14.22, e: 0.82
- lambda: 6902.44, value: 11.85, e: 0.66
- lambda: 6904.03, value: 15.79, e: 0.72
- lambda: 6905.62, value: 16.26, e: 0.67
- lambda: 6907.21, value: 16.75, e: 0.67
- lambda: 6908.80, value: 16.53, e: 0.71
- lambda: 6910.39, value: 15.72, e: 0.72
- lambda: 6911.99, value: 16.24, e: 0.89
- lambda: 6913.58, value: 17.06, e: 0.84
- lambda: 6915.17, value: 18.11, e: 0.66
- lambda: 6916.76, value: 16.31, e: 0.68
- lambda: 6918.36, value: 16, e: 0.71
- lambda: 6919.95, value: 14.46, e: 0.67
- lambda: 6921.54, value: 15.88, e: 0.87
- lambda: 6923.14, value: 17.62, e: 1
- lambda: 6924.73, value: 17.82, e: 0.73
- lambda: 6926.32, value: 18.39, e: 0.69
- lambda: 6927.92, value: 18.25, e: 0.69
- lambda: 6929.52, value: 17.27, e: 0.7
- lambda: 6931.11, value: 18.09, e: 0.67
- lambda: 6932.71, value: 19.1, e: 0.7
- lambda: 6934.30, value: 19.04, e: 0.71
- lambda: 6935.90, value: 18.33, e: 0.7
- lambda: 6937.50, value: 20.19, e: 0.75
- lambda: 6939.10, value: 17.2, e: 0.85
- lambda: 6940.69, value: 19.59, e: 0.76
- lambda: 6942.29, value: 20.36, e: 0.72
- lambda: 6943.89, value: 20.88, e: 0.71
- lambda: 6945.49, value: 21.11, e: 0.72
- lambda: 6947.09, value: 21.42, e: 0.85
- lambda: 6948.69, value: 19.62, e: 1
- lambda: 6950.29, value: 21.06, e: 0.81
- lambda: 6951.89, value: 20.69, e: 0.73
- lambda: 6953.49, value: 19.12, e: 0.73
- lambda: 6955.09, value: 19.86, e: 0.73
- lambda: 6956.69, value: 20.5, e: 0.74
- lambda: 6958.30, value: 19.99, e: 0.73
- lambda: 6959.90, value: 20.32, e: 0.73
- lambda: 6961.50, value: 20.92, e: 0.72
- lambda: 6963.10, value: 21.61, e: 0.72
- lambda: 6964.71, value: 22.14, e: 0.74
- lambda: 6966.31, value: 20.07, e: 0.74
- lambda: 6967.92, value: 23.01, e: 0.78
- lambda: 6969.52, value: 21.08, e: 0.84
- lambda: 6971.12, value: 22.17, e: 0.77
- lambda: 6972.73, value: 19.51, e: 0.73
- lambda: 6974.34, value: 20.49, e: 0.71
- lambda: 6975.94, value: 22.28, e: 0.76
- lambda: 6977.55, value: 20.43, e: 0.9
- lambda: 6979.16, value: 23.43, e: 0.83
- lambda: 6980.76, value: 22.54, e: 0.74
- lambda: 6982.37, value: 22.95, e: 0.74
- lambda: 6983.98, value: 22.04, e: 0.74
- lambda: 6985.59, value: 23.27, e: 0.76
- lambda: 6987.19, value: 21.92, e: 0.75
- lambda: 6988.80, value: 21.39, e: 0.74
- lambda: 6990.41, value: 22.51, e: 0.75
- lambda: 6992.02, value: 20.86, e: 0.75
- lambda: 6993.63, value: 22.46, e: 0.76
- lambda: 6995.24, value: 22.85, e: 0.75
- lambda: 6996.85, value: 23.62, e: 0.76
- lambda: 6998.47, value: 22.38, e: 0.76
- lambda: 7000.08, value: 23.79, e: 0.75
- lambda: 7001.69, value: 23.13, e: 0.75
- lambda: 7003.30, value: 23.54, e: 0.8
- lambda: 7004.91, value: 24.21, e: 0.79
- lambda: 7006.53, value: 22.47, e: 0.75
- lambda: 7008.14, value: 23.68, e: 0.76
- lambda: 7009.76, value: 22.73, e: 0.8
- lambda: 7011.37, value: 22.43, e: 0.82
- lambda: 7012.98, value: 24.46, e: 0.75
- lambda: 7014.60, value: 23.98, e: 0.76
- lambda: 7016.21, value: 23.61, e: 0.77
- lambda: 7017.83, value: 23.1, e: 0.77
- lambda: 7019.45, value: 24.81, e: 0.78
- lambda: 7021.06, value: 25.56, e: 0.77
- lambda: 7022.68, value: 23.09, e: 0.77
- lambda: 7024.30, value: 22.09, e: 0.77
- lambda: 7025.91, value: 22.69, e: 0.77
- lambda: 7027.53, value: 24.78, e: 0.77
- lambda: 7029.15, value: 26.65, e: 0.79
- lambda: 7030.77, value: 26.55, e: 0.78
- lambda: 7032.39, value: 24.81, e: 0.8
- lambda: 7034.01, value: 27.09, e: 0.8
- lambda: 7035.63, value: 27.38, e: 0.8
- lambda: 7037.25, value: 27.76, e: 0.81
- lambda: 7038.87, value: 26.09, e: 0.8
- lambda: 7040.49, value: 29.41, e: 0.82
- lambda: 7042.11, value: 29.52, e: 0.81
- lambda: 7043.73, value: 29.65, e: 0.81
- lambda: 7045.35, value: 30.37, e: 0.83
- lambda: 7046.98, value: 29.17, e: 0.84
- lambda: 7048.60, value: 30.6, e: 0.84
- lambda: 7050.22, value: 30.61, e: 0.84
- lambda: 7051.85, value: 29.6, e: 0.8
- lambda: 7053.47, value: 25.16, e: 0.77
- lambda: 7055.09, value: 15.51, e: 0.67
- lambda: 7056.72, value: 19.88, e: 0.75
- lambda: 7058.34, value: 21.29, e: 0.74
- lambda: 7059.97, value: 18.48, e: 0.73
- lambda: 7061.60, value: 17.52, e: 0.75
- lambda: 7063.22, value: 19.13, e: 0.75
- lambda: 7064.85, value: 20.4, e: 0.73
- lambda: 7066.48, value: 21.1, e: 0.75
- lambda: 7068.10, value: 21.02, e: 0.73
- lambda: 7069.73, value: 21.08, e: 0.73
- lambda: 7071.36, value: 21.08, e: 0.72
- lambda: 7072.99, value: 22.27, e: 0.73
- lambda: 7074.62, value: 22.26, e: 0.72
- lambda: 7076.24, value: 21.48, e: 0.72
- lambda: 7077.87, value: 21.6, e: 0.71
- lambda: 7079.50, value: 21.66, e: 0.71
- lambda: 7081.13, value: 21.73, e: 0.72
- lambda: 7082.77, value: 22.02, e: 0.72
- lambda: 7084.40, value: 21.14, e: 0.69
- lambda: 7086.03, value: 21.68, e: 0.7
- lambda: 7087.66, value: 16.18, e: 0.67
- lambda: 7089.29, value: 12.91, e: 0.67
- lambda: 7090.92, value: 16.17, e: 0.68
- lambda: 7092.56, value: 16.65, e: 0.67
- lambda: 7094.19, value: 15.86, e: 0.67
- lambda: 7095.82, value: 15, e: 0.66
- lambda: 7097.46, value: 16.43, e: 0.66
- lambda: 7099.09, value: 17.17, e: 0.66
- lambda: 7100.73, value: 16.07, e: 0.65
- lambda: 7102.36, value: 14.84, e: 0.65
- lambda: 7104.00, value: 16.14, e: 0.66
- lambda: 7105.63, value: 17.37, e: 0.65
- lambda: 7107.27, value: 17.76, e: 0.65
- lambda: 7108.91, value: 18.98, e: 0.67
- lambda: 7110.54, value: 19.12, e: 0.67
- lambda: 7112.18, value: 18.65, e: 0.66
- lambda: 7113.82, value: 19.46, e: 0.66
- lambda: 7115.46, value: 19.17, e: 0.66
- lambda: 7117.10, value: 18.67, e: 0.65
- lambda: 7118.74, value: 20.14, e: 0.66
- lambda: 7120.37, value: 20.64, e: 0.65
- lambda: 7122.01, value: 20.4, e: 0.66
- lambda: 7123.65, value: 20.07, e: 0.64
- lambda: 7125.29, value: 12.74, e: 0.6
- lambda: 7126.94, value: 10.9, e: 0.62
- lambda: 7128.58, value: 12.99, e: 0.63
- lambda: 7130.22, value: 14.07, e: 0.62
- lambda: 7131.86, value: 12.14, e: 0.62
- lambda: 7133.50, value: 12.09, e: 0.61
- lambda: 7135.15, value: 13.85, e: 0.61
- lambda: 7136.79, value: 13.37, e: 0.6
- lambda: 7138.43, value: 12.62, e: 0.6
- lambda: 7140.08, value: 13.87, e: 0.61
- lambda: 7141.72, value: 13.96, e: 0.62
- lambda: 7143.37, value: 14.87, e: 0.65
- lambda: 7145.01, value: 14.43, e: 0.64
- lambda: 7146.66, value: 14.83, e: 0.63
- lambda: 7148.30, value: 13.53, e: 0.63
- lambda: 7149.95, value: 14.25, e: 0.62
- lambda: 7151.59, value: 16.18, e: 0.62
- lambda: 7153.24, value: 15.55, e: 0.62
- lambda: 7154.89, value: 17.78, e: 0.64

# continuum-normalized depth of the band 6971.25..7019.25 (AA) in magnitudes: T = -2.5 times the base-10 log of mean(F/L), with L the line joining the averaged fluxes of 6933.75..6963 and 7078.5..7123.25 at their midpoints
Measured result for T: -0.16 mag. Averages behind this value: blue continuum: 20.1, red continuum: 18.3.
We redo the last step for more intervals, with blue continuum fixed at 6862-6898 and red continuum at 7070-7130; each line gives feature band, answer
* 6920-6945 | -0.190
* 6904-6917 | -0.100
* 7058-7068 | -0.119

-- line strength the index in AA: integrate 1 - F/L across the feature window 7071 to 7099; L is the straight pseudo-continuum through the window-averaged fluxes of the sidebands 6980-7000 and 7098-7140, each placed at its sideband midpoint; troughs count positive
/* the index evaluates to -1.74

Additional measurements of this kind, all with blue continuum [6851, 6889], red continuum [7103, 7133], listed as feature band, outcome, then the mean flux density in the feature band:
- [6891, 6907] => -0.7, 15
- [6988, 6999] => -4.8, 22.3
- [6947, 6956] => -3.1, 20.2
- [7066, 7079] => -3.9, 21.5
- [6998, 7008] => -4.9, 23.3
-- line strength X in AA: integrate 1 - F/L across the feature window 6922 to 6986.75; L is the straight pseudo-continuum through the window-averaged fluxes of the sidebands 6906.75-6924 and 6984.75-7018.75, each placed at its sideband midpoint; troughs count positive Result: -3.2 AA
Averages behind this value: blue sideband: 16.4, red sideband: 23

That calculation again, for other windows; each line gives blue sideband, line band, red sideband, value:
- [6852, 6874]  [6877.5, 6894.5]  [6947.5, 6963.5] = 0.3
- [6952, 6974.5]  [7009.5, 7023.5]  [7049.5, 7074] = -1.7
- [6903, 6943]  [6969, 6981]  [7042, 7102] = -1.7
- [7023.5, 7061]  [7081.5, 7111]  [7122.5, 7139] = 1.6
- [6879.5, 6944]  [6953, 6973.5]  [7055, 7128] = -4.4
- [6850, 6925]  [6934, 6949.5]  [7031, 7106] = -2.7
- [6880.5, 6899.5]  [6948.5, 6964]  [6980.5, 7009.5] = -0.4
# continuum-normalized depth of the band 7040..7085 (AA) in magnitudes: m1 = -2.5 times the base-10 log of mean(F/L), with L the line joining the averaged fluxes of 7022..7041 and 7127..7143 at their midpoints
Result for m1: -0.07 mag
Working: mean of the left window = 25.7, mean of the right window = 13.2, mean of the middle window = 23.3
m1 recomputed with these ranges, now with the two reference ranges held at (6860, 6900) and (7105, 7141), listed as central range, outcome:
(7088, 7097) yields 0.05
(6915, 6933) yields -0.16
